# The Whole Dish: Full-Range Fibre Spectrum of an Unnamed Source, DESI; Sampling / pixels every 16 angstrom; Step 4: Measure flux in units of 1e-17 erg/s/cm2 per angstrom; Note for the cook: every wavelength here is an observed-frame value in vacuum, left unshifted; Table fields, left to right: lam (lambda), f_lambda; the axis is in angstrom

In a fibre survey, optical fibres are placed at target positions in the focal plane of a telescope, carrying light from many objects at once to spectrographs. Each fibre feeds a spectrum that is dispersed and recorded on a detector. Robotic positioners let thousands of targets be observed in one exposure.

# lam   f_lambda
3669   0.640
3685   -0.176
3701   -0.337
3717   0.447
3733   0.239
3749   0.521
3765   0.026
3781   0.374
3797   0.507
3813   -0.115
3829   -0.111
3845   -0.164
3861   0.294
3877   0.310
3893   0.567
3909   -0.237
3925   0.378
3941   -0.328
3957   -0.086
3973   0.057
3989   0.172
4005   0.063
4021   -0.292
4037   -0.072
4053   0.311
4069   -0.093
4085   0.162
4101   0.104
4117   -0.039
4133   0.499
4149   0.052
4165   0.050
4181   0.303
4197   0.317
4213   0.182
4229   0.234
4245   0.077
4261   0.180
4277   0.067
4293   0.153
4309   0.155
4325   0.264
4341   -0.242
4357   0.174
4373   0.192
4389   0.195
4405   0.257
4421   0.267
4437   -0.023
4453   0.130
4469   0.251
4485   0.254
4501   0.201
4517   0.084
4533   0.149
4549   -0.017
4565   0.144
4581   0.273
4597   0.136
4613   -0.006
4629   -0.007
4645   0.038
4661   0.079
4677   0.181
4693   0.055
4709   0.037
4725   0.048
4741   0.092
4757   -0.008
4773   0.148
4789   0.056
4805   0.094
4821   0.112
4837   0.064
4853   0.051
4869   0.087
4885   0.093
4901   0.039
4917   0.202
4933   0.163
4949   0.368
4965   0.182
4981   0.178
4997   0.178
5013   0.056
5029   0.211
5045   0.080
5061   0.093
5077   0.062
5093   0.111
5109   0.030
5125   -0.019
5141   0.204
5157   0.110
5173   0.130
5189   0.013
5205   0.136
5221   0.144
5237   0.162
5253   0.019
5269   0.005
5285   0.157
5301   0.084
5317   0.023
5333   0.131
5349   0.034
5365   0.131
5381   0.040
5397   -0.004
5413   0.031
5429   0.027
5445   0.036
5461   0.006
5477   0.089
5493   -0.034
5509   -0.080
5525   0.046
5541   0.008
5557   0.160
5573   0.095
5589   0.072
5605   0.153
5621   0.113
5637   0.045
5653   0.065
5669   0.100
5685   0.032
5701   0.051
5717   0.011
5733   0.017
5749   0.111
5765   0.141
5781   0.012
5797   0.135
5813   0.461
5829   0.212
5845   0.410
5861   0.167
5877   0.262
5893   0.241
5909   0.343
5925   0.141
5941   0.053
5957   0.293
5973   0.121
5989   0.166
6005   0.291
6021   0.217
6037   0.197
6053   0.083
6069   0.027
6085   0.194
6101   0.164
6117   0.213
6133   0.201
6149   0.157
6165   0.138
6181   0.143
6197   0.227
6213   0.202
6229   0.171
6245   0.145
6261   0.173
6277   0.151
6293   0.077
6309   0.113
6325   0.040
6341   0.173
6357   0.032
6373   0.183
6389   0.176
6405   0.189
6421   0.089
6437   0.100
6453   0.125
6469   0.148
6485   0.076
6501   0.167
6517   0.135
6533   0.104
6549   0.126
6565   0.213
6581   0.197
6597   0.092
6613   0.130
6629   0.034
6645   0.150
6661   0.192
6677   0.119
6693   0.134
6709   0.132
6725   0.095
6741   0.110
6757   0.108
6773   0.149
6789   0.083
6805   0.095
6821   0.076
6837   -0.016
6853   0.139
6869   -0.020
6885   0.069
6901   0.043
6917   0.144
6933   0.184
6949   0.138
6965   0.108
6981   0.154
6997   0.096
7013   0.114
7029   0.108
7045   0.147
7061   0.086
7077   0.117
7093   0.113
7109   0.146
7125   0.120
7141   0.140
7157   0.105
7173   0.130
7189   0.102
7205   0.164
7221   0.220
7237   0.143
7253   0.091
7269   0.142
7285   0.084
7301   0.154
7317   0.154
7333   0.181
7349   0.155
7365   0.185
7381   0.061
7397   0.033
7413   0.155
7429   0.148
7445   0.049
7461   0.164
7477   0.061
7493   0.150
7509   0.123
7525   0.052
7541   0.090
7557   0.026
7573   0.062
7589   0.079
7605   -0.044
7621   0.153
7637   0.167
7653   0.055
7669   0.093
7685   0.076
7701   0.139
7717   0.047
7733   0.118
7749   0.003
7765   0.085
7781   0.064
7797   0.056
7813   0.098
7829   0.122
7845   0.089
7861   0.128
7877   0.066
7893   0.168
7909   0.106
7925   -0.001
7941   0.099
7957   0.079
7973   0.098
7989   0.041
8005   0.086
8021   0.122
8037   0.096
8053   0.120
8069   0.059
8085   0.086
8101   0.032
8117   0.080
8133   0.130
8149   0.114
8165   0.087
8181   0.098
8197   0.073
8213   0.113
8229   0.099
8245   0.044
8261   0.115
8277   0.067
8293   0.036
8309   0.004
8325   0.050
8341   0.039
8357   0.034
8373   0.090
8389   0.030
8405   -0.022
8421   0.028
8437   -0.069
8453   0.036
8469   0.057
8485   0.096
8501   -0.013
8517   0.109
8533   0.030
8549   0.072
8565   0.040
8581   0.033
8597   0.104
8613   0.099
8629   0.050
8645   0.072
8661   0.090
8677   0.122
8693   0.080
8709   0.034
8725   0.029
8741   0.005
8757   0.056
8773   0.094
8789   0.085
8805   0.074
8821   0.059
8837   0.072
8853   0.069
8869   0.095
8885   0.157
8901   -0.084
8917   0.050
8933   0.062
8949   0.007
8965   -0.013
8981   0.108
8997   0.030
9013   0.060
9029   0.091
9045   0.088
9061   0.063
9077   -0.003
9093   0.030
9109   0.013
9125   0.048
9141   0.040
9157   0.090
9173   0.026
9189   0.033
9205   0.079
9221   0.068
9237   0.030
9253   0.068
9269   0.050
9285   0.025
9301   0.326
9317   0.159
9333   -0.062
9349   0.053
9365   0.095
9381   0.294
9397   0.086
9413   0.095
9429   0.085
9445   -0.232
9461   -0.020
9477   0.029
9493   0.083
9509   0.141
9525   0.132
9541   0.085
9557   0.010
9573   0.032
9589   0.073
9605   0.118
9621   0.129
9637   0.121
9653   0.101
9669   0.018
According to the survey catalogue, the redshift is 1.496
